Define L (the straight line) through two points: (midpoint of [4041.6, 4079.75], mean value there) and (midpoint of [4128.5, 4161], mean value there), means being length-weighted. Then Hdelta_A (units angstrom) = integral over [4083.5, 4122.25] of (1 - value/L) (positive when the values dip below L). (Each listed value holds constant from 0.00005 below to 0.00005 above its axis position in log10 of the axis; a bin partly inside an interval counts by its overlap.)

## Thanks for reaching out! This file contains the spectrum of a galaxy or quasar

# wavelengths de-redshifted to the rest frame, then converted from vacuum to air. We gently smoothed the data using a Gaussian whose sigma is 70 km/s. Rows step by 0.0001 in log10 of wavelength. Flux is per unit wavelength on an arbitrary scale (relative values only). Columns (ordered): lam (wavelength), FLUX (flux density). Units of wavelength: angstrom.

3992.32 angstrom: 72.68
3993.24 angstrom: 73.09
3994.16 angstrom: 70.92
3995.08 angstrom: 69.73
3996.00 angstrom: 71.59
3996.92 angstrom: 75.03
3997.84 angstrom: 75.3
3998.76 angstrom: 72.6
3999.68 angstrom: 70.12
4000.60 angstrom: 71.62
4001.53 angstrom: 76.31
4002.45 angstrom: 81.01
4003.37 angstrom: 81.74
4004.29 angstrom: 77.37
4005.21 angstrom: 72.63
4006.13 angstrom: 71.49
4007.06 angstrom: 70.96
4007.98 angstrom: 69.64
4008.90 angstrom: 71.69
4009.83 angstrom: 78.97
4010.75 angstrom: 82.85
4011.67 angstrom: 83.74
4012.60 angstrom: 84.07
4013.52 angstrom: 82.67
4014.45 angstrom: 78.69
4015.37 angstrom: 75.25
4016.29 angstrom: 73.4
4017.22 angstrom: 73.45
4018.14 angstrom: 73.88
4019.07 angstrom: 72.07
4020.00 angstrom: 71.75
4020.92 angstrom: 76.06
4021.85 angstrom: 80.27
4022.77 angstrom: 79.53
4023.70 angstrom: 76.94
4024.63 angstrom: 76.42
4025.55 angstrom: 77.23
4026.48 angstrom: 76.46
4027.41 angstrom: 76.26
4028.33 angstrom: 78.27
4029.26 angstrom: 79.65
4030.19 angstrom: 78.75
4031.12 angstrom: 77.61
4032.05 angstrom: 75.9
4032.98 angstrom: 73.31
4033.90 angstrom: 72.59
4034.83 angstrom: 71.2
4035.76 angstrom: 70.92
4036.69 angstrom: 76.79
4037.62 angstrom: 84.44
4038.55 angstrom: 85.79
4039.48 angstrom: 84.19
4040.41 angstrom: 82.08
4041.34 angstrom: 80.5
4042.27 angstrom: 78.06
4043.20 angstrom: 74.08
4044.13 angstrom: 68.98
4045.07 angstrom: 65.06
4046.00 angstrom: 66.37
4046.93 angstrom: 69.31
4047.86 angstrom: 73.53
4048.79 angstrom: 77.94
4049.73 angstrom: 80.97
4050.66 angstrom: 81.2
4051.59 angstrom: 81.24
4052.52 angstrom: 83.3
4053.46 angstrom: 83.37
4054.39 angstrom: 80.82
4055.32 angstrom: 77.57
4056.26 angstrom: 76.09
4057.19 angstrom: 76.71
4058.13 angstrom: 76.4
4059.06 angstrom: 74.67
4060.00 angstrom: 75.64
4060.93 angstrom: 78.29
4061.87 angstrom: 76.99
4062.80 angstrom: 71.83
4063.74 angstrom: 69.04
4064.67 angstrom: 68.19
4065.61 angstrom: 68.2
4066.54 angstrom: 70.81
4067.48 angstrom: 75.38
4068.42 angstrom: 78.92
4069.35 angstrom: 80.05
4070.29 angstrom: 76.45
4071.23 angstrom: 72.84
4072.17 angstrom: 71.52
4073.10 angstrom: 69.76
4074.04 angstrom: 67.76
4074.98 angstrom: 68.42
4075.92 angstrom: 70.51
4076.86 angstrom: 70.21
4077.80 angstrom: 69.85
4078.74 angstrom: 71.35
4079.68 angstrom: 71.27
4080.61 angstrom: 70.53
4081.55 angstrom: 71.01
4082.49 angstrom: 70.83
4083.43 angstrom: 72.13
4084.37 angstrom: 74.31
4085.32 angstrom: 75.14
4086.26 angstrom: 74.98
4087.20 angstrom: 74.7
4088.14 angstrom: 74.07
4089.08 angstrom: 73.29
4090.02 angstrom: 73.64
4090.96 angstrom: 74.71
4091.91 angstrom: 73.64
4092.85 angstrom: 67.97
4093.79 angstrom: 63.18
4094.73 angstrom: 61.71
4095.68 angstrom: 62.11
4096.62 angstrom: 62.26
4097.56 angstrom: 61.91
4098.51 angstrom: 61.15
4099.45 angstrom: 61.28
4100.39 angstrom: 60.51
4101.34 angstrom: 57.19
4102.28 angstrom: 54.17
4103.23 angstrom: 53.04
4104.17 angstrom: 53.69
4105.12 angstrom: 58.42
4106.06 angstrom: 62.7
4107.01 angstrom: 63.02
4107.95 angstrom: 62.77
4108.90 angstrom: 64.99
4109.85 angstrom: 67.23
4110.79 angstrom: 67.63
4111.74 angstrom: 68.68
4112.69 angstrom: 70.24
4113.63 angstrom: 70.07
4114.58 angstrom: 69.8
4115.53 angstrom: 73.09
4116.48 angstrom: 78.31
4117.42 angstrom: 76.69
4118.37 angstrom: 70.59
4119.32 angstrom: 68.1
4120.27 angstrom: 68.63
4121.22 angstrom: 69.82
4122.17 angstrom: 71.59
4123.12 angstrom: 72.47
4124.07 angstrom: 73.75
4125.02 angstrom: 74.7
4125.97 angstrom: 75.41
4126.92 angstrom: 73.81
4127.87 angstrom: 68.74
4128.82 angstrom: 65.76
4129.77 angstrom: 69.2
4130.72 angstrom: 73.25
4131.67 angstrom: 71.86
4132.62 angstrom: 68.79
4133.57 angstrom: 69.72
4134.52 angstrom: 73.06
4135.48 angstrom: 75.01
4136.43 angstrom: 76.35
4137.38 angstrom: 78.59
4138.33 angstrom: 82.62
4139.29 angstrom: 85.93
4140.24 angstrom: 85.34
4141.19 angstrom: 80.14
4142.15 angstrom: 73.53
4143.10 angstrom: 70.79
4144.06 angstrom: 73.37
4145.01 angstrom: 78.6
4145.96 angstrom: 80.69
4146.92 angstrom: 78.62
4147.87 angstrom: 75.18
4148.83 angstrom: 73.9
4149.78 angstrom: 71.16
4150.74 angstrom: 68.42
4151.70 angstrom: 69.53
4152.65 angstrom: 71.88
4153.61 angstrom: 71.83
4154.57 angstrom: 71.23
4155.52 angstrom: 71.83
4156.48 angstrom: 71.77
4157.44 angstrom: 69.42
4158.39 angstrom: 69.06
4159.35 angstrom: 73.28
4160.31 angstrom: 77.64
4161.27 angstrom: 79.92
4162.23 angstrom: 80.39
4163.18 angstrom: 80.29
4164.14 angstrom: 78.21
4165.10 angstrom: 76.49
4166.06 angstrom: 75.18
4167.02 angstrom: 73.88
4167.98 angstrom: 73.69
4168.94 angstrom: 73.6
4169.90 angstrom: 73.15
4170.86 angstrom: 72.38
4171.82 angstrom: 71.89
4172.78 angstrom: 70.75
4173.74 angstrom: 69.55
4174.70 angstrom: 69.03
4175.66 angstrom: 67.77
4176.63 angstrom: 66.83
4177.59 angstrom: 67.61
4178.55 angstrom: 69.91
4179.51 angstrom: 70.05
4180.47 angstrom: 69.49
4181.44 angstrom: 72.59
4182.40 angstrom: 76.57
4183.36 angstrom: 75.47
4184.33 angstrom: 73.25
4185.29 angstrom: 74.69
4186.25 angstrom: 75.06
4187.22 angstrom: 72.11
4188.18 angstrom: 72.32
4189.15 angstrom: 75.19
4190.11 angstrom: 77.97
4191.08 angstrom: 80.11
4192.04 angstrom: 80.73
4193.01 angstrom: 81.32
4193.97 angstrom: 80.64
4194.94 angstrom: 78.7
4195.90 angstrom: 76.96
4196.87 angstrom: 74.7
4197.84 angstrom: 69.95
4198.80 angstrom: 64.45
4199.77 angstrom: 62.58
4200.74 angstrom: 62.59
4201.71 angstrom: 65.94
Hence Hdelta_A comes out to 3.7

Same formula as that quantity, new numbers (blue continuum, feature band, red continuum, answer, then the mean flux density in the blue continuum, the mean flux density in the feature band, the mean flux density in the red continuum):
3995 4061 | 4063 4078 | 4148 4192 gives 0.7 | 76.4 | 71.8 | 73.1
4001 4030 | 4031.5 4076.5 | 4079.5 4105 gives -2.2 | 76.8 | 75.3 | 66.7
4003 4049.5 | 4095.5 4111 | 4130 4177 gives 3.0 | 76.2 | 60.7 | 74.2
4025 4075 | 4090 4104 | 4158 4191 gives 2.3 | 75.8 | 62.7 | 73.5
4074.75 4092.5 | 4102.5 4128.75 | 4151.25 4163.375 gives 1.7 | 72.4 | 68.3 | 73.6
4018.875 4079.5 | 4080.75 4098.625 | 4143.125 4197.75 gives 1.2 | 75.4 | 69.8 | 74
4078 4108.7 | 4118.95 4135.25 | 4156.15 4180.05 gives -0.4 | 66.3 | 71.2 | 72.9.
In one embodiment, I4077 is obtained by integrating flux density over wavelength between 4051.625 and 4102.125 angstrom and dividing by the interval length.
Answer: 71.6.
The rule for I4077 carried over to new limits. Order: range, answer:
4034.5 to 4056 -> 77.3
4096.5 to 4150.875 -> 70.2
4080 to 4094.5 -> 72.1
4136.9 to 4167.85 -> 75.6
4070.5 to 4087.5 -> 71.5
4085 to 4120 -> 66.6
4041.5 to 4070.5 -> 75.4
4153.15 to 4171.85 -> 74.3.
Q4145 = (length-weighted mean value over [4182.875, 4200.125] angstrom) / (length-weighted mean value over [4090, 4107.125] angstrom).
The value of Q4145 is 1.21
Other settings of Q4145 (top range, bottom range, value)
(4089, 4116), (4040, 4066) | 0.85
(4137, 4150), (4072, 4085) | 1.10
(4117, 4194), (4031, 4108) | 1.03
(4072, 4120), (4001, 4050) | 0.89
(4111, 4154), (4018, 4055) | 0.96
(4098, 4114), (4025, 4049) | 0.82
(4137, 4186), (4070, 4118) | 1.09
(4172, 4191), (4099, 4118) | 1.11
